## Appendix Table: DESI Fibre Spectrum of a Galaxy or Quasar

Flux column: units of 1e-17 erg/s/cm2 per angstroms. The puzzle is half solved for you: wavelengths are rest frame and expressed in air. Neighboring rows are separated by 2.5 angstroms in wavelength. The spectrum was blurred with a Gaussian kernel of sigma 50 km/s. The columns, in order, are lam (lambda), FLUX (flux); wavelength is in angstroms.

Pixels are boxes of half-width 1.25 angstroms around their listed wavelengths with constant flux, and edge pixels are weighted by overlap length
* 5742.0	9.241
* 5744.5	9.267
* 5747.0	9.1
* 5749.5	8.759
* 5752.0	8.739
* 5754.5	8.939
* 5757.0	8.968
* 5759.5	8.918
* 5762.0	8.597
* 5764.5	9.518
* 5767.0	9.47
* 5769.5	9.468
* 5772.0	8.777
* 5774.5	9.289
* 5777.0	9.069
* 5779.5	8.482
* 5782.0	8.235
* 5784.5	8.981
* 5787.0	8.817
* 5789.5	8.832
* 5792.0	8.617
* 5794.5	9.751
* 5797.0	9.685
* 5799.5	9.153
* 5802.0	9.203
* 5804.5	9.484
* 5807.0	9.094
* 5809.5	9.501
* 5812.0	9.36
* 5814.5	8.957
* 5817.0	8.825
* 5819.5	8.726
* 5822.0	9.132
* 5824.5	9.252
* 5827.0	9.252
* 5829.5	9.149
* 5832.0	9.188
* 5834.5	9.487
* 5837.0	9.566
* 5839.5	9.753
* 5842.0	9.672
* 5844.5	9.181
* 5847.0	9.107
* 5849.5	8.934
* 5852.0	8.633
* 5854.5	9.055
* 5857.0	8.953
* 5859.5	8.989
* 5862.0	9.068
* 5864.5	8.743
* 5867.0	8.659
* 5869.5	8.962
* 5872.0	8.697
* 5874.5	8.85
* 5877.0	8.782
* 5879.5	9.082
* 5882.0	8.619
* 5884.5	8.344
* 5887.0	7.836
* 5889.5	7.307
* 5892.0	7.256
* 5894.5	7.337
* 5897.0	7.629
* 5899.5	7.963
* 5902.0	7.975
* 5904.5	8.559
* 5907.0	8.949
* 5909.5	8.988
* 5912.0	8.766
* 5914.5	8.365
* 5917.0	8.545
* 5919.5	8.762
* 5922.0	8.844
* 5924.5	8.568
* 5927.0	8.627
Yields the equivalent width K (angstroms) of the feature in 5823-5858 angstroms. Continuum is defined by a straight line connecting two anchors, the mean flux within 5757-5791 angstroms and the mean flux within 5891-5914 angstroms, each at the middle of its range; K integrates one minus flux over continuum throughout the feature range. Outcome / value -2.8 angstroms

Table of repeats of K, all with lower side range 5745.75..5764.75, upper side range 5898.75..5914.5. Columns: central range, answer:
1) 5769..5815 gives -1.4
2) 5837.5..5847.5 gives -0.9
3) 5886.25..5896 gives 1.3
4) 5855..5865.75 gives -0.4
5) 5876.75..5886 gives -0.1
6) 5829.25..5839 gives -0.8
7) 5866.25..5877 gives -0.2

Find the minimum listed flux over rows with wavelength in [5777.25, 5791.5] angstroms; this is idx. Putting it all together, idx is 8.235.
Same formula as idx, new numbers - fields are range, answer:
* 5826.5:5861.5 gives 8.633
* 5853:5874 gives 8.659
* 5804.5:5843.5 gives 8.726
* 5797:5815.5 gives 8.957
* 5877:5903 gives 7.256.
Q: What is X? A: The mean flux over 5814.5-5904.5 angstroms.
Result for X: 8.74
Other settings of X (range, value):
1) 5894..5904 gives 7.82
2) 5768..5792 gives 8.88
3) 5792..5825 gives 9.22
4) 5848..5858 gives 8.9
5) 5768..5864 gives 9.12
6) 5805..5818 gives 9.17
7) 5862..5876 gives 8.81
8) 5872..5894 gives 8.25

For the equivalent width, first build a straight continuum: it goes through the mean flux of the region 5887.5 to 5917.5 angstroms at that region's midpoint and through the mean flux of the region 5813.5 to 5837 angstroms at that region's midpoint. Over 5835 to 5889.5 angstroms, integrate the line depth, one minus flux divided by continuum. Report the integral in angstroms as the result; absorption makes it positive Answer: -1.55 angstroms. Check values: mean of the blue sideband 9.13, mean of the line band 8.9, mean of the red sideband 8.12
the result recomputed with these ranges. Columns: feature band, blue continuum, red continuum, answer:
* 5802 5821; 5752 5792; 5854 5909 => -0.8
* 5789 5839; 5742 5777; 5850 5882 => -1.5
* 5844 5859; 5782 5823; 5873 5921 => -0.5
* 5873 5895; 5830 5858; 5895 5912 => 1.1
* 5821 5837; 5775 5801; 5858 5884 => -0.7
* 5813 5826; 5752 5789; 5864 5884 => -0.2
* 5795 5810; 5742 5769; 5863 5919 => -0.9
